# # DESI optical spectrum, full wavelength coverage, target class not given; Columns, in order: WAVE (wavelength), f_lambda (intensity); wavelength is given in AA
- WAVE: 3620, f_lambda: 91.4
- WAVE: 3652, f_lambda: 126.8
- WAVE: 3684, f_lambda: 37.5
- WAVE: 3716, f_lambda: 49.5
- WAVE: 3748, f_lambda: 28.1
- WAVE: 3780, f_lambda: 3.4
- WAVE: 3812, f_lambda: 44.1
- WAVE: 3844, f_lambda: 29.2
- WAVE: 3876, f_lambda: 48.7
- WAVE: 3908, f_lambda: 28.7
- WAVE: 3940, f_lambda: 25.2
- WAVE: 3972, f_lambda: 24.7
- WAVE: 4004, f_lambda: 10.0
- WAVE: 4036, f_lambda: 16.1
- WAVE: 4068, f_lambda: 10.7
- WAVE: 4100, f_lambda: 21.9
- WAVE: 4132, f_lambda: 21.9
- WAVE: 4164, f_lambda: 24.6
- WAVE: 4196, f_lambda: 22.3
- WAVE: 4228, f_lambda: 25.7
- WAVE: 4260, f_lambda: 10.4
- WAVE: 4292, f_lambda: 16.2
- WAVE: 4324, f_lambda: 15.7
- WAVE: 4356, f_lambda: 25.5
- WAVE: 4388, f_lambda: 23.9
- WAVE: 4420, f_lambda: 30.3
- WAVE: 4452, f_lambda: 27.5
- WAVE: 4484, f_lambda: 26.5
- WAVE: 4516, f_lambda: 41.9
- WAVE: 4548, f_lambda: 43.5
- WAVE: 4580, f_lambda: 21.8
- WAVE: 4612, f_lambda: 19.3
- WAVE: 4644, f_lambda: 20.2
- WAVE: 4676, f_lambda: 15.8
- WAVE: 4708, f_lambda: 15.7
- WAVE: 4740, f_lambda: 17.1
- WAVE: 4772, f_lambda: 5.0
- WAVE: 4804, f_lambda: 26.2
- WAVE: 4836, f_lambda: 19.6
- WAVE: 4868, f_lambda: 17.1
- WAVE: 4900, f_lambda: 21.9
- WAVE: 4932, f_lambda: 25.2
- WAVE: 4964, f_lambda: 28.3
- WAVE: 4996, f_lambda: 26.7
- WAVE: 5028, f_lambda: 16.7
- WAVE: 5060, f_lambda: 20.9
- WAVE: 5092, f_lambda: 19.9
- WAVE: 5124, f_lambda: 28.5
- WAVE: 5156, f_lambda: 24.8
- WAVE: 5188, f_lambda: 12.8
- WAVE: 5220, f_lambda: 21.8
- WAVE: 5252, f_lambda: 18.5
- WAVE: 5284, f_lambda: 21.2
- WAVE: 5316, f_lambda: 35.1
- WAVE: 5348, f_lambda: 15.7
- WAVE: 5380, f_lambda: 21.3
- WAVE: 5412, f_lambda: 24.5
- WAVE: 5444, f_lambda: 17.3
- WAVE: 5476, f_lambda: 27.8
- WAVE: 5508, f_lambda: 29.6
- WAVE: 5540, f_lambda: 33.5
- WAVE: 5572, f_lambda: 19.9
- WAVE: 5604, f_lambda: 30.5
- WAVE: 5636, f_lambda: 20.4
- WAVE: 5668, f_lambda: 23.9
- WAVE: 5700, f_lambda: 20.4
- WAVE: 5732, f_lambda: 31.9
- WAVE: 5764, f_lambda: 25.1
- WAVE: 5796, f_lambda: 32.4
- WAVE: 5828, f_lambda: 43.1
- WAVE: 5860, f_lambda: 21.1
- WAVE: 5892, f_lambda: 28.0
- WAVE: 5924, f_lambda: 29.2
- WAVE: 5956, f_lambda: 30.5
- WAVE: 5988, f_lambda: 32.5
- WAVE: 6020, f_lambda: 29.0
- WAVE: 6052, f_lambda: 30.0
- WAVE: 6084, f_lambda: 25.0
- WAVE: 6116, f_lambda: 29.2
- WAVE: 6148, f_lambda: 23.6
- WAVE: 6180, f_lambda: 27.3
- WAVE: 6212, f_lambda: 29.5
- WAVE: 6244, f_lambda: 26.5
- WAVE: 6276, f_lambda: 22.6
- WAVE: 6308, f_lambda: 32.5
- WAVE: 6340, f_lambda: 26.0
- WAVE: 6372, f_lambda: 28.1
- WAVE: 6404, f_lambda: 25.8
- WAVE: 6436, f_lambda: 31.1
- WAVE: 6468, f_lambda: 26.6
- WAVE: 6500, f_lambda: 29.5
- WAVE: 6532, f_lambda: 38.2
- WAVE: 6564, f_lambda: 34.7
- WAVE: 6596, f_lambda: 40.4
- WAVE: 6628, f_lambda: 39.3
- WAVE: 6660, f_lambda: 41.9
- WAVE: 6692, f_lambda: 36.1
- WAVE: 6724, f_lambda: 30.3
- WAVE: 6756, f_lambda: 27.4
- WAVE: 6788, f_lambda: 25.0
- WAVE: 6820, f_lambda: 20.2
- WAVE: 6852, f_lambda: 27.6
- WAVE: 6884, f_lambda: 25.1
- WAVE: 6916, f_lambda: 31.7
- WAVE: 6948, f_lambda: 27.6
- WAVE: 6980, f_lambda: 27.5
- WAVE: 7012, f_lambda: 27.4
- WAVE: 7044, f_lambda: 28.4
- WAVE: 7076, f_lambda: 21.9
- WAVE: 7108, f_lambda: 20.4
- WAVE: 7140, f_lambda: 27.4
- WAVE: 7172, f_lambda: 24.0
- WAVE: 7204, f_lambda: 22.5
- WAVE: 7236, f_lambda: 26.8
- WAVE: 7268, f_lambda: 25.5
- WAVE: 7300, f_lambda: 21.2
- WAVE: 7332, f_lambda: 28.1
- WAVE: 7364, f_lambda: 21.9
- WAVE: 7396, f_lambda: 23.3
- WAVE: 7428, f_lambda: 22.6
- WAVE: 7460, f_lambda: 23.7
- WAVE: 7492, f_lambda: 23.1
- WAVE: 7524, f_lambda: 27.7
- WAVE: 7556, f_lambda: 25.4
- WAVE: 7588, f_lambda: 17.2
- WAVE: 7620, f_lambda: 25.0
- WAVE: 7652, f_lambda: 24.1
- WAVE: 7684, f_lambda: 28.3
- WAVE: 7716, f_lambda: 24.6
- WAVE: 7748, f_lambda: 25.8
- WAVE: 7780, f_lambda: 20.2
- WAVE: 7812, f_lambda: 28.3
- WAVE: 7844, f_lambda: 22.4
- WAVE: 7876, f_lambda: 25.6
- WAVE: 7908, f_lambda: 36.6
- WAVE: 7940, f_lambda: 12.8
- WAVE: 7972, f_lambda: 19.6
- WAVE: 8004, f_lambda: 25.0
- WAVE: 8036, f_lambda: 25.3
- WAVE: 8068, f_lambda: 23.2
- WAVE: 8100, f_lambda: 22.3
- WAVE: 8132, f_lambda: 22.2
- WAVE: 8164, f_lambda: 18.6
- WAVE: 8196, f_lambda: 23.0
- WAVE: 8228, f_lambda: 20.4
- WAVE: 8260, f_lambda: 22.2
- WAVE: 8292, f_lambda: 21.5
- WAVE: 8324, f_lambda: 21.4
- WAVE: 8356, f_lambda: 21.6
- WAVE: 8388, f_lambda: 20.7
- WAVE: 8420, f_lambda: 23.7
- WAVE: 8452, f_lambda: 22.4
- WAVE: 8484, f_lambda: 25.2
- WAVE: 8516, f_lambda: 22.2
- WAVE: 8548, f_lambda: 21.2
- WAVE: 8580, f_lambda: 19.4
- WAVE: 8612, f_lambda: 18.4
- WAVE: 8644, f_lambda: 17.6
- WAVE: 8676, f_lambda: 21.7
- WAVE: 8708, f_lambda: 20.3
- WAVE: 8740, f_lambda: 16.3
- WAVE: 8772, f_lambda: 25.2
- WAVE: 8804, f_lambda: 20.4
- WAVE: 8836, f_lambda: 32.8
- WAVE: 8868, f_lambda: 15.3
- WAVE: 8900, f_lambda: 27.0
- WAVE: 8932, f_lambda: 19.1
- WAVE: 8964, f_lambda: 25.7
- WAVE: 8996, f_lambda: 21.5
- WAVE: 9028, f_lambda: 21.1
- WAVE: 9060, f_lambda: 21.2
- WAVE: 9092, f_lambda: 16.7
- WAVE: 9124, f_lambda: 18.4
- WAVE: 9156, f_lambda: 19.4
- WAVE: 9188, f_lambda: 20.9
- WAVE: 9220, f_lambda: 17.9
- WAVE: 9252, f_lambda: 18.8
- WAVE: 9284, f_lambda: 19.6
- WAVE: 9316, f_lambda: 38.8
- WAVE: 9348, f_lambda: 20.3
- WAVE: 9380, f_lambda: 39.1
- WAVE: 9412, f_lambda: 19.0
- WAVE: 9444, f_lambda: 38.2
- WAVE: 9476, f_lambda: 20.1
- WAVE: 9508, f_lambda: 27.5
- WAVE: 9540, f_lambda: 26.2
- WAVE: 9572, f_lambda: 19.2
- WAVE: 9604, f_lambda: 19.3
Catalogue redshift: 1.37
